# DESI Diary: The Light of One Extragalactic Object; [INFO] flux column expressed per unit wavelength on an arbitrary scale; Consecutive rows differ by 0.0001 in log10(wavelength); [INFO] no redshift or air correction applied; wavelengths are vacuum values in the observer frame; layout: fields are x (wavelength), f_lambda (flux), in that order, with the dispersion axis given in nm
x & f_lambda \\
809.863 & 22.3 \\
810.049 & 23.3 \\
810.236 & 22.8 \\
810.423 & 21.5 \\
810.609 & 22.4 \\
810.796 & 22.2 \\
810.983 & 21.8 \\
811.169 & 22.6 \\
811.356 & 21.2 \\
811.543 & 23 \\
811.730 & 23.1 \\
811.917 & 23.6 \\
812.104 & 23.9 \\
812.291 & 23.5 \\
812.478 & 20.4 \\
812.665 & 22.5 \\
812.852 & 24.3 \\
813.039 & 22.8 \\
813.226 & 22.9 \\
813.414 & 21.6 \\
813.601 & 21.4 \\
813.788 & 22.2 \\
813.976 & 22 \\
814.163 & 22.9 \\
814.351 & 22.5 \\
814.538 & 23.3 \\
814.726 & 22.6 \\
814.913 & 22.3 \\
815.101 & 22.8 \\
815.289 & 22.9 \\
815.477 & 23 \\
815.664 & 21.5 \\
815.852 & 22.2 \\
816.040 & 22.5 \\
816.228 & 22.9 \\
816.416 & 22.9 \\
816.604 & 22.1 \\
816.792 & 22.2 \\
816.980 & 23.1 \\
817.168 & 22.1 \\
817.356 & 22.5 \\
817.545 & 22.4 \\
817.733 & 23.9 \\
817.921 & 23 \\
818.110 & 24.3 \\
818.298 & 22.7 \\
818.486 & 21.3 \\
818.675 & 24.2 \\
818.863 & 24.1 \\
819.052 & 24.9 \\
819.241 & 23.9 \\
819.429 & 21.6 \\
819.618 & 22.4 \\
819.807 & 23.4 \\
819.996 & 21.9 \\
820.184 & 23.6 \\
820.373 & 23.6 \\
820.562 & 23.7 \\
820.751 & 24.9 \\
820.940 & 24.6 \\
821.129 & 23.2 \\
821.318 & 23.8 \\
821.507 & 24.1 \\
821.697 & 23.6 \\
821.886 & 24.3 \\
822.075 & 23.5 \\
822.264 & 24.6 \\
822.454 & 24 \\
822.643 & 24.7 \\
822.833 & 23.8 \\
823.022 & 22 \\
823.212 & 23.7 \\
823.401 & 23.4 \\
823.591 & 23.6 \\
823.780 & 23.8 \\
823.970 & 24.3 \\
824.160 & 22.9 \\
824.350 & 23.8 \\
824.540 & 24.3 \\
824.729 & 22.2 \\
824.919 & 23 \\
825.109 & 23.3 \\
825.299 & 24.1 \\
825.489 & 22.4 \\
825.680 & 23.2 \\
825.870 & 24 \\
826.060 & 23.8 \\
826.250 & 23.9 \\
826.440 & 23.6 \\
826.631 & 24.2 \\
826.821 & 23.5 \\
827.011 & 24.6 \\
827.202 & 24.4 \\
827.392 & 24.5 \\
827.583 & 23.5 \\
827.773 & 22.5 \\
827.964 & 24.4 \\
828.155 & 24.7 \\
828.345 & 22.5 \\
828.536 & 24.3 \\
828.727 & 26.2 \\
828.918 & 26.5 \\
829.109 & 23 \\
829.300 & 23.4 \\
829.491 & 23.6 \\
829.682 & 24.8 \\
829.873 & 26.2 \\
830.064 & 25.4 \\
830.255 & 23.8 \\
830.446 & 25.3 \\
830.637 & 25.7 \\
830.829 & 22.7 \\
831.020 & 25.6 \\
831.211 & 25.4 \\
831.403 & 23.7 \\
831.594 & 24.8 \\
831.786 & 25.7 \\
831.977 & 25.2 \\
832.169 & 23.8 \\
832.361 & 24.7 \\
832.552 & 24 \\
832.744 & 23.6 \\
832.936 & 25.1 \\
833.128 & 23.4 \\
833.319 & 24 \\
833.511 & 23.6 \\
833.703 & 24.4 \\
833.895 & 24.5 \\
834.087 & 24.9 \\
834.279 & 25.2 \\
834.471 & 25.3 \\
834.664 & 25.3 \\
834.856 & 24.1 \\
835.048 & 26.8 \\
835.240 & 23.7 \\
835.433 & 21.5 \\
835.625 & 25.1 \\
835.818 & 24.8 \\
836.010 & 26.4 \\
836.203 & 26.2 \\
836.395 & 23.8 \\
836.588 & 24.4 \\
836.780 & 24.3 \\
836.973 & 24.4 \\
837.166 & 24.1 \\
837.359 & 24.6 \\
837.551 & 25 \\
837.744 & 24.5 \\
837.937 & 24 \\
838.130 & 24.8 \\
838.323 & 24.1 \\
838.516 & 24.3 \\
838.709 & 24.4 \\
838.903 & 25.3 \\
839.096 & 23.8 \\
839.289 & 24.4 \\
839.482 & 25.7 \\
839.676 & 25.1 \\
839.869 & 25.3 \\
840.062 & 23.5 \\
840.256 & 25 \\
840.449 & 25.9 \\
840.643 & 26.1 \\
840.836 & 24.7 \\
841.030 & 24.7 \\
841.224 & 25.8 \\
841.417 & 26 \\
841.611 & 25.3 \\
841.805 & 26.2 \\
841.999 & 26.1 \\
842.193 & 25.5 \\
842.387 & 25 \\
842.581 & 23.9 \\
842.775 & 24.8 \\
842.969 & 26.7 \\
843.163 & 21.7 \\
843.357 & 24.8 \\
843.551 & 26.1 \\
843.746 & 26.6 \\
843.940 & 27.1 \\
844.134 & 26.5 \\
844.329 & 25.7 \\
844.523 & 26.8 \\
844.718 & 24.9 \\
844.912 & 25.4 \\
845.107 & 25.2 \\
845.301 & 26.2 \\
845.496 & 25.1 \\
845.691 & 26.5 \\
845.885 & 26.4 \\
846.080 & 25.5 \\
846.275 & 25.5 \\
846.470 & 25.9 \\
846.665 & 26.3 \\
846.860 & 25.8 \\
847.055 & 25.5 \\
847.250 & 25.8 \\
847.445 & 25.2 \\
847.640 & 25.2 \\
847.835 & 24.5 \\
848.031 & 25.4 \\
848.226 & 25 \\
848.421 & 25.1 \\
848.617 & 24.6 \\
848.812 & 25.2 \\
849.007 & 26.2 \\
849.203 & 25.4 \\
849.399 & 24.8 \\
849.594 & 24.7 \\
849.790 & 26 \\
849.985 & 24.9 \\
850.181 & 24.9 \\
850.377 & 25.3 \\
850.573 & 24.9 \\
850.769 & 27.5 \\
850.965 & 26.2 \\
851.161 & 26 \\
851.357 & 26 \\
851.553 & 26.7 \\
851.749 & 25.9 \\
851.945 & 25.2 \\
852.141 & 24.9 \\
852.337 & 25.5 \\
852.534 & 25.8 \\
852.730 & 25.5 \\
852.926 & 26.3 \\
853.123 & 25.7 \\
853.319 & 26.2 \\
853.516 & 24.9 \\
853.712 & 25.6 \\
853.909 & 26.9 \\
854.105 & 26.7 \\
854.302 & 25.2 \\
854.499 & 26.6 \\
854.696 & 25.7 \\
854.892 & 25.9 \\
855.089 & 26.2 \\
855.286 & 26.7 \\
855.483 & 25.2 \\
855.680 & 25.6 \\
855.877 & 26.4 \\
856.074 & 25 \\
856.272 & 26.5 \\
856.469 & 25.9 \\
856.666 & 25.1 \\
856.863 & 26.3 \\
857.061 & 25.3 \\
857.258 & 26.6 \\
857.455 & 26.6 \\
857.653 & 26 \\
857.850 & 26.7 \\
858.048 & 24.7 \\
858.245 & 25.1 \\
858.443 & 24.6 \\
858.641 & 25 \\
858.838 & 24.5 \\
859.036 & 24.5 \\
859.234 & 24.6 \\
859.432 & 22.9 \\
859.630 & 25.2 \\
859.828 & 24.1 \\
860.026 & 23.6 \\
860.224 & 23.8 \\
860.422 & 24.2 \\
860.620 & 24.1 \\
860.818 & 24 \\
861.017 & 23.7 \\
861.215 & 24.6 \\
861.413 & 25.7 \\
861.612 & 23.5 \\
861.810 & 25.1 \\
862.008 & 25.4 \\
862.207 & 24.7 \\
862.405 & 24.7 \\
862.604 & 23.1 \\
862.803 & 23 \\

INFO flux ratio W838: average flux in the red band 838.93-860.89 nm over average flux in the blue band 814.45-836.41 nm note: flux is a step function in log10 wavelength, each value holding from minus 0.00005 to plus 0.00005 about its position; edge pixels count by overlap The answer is 1.07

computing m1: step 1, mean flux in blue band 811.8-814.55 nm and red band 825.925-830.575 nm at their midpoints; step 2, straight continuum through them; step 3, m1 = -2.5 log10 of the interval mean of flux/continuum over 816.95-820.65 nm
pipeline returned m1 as 0.01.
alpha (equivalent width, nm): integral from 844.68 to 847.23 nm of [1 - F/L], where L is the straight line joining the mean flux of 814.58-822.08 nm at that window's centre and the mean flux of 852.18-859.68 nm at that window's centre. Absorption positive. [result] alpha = -0.08 nm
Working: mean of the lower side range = 23.1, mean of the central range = 25.7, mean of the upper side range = 25.6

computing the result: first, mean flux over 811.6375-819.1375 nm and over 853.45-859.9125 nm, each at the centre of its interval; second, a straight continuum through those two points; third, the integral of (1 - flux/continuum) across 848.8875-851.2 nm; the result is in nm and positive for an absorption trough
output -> -0.04 nm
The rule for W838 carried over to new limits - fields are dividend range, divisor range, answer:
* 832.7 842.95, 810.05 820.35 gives 1.09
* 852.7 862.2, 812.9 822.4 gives 1.10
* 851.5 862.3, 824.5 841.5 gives 1.04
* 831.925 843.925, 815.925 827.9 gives 1.06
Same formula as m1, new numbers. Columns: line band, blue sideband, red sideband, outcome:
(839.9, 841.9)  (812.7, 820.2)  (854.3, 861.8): -0.05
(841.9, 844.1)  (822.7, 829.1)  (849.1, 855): -0.01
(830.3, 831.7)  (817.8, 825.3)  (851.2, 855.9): -0.02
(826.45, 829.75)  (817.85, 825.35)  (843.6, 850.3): 0.00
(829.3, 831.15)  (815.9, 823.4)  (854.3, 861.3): -0.04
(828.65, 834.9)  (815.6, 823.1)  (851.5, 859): -0.02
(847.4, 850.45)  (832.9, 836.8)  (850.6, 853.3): 0.02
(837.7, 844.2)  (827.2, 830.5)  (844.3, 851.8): 0.00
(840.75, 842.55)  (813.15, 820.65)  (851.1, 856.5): -0.02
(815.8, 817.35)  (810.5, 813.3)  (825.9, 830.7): 0.03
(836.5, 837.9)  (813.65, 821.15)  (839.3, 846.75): 0.02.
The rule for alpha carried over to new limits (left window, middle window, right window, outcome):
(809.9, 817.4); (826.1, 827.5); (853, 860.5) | -0.04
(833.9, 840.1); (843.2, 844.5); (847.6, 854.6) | -0.04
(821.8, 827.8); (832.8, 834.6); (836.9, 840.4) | -0.02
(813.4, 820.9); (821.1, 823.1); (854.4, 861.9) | -0.06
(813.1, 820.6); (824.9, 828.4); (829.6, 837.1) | 0.03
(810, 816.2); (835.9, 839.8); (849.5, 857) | -0.02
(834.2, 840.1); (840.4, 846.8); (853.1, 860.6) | -0.18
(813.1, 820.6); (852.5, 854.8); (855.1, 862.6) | -0.11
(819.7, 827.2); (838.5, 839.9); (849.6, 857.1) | 0.00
